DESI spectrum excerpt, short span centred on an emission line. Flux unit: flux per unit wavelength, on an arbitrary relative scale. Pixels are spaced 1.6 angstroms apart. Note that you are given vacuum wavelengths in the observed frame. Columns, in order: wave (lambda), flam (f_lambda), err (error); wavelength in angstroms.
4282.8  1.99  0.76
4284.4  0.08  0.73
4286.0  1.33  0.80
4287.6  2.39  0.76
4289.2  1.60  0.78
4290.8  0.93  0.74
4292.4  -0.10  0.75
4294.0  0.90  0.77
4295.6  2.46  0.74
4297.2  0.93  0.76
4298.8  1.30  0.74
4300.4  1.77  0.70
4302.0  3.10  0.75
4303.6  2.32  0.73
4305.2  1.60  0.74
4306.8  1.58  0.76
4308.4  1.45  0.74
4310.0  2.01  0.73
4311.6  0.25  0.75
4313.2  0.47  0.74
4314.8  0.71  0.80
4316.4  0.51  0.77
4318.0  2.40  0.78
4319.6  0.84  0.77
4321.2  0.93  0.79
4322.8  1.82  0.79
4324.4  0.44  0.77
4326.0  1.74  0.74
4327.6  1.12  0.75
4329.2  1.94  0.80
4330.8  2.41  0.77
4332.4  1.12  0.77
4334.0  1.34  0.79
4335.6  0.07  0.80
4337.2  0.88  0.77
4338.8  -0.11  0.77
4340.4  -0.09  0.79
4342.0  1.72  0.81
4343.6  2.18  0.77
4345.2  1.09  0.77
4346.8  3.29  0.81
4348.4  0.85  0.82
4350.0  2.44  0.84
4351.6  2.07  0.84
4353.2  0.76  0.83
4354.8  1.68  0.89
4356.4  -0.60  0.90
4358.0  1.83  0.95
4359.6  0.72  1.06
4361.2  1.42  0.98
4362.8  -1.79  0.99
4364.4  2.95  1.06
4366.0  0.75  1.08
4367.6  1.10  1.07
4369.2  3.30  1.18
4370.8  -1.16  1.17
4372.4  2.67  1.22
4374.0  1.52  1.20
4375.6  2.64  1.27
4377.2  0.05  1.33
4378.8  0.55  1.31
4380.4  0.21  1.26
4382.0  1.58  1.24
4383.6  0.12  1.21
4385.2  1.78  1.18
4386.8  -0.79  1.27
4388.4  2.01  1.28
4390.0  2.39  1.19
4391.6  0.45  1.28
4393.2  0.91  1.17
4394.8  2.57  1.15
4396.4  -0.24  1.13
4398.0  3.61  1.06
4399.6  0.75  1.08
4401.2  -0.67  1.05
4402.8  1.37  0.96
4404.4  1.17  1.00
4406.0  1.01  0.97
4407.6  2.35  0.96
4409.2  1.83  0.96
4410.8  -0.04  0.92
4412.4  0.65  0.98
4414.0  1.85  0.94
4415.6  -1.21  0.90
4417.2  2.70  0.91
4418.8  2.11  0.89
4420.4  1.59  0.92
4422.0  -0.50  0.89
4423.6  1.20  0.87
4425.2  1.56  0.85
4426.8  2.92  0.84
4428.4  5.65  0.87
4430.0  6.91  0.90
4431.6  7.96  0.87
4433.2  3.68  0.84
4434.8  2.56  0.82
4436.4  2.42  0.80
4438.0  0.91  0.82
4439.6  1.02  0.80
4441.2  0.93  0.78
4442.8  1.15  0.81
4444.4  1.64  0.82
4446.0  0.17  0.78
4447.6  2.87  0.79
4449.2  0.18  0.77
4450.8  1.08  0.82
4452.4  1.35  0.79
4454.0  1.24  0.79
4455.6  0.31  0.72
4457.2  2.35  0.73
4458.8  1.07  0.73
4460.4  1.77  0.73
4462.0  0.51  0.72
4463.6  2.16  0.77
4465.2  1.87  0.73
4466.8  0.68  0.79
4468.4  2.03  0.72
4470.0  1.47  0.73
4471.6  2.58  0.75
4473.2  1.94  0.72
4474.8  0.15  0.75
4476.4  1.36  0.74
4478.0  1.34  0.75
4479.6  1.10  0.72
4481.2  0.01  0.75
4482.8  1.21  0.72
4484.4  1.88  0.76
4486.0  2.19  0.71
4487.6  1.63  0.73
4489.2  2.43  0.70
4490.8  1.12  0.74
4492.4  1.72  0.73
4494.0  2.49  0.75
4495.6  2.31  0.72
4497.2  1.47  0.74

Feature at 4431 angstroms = [O II]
